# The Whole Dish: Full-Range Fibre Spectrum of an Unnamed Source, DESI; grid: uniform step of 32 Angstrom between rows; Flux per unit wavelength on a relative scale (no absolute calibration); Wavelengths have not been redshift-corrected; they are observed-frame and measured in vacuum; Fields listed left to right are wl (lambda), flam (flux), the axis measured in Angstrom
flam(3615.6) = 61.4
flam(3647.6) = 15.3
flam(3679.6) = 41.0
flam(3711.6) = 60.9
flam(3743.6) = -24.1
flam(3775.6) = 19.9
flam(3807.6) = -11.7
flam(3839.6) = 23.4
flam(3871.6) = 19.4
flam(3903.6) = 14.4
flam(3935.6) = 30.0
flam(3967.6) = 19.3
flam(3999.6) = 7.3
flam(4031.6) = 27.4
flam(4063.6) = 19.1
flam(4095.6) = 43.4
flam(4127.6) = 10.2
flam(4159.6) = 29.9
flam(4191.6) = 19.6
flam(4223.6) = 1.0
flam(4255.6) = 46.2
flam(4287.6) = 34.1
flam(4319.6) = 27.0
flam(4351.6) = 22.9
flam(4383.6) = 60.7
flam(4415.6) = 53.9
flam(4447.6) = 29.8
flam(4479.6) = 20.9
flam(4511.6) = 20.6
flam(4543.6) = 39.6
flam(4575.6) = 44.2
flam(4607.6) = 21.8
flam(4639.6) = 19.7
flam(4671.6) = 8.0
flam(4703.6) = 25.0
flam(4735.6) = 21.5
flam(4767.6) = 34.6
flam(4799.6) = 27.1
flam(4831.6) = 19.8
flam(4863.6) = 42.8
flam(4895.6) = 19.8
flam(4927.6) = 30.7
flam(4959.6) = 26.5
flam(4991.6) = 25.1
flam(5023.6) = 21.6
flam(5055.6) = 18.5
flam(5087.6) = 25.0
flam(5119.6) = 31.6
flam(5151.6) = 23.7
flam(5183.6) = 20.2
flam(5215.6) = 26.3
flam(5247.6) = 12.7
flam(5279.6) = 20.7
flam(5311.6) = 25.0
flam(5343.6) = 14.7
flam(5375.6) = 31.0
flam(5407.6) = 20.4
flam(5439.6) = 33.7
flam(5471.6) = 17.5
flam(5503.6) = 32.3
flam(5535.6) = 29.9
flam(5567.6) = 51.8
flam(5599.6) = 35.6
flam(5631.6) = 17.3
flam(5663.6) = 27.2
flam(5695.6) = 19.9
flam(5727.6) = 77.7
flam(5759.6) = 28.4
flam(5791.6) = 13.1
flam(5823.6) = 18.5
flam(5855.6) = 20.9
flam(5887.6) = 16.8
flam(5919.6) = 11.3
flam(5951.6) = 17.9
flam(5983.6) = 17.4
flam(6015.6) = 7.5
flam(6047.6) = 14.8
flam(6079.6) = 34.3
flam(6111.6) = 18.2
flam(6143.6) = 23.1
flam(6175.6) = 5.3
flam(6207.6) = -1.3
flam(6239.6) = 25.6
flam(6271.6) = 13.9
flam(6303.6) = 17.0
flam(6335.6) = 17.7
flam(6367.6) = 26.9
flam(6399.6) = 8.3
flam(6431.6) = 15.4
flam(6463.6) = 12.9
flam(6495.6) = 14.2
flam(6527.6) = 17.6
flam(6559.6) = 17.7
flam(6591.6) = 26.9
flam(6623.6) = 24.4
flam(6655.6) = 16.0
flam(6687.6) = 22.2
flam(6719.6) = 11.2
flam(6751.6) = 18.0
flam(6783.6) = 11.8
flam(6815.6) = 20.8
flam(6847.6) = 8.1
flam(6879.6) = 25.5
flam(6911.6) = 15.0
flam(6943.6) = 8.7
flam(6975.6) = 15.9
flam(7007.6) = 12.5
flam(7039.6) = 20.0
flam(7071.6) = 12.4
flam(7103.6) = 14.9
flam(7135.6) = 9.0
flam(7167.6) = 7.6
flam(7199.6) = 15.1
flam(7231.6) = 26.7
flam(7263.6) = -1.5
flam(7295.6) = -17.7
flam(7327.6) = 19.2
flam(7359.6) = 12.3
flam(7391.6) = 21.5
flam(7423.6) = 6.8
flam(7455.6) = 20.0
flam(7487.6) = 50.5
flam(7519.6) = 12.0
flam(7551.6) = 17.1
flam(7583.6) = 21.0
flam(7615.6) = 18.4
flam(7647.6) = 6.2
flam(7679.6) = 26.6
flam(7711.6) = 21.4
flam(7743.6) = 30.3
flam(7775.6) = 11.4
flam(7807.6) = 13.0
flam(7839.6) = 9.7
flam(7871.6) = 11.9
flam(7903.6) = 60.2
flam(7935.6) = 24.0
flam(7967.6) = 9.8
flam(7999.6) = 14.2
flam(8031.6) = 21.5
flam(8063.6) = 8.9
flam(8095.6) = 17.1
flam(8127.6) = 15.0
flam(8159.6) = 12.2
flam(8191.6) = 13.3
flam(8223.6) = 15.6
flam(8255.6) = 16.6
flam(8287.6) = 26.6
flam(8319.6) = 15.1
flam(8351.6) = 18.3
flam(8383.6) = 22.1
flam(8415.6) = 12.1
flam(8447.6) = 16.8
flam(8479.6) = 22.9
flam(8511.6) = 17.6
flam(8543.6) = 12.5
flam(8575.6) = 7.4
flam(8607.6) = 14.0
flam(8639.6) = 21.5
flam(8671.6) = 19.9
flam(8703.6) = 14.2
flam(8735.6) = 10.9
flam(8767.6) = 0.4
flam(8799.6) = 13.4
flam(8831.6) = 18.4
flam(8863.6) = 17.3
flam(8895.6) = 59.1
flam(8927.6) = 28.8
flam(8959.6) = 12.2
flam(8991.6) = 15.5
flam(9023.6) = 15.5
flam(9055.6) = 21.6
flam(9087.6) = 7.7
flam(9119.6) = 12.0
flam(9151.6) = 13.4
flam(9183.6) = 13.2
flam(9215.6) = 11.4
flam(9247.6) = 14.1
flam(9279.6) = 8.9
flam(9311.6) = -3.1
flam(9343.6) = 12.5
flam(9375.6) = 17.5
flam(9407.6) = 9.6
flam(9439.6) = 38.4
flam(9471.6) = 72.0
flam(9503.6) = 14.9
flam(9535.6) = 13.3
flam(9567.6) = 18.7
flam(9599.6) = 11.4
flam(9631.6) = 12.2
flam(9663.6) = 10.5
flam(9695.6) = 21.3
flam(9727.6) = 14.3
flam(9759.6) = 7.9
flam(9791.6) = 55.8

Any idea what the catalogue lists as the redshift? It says 0.141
